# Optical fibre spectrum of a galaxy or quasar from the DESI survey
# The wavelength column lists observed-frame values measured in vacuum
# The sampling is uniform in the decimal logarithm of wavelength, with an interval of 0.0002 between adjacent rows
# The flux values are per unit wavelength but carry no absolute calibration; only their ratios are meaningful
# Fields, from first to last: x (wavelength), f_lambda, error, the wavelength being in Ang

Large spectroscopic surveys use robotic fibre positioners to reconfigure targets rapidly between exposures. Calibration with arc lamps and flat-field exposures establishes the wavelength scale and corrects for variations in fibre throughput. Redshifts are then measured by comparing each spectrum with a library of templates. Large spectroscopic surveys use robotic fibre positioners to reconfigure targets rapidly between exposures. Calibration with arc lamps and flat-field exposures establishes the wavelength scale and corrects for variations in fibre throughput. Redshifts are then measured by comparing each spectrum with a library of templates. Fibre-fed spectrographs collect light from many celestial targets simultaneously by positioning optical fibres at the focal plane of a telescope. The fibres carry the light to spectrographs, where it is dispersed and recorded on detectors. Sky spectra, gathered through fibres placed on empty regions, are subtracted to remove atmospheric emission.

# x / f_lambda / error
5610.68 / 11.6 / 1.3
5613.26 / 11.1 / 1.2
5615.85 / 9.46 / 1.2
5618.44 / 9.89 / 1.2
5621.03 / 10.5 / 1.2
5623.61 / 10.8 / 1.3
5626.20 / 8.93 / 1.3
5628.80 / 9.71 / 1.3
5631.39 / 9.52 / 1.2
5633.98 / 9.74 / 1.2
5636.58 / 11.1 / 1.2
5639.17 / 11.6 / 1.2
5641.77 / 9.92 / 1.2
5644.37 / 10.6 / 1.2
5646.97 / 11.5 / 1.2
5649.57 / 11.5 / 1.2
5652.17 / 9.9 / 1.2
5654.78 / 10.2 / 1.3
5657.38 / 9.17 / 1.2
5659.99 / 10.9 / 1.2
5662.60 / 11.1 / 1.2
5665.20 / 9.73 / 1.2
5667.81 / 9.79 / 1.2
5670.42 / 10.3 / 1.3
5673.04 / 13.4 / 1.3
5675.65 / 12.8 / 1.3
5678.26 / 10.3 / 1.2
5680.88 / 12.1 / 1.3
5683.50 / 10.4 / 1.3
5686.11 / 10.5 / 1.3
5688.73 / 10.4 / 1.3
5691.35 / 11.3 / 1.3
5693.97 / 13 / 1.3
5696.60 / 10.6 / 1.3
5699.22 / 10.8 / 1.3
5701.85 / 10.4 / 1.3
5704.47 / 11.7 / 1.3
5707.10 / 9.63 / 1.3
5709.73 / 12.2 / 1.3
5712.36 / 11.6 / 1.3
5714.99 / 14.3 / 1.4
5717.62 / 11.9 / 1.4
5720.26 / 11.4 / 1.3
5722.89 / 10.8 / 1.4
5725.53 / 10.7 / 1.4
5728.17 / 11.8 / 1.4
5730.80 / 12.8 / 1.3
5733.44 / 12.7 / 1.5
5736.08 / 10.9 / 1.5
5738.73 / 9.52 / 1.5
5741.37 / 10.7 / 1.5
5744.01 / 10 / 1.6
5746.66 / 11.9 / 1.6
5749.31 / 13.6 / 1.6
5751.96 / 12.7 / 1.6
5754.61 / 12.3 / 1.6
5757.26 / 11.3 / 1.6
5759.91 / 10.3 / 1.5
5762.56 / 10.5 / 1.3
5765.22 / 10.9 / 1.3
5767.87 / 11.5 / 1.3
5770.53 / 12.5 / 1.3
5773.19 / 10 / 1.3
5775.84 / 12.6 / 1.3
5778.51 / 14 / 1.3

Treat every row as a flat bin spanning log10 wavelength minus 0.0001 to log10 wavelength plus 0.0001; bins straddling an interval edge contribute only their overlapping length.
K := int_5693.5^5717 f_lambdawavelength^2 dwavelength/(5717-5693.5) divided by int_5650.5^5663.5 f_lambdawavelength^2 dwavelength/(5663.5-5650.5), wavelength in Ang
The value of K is 1.14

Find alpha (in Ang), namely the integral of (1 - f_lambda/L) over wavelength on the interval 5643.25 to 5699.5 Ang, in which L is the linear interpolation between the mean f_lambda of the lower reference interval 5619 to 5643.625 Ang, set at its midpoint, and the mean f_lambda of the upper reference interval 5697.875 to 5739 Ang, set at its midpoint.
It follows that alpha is -0.7 Ang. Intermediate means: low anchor 10.2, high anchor 11.5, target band 10.9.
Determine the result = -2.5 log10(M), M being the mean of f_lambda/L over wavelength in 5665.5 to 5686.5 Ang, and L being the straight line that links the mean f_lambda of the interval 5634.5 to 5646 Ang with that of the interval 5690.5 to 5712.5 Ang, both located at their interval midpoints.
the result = -0.01 mag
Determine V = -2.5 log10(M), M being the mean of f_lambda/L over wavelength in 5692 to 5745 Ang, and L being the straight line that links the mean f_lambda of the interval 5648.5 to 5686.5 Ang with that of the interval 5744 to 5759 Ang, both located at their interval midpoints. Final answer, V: 0.02 mag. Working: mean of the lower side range 10.8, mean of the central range 11.4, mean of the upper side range 12.1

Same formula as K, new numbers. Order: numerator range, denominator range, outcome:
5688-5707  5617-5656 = 1.09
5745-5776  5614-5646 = 1.20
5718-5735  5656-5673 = 1.15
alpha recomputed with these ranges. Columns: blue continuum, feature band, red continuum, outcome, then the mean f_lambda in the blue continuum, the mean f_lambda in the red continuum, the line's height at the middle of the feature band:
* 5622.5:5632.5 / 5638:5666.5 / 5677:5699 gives -0.8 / 9.72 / 11.1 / 10.3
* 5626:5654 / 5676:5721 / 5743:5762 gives -1.1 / 10.4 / 11.7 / 11.1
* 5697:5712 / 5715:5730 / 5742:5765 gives -0.6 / 11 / 11.5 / 11.2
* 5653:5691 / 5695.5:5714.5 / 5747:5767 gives 0.0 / 10.8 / 11.7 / 11.1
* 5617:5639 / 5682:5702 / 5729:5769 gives -0.3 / 10.1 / 11.4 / 10.8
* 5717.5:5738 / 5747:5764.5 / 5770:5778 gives 0.0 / 11.5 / 11.9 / 11.7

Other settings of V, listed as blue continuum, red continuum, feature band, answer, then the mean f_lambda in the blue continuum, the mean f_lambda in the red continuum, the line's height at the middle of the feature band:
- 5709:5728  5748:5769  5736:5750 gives 0.07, 11.8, 11.6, 11.7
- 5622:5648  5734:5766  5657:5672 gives 0.03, 10.3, 11.3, 10.6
